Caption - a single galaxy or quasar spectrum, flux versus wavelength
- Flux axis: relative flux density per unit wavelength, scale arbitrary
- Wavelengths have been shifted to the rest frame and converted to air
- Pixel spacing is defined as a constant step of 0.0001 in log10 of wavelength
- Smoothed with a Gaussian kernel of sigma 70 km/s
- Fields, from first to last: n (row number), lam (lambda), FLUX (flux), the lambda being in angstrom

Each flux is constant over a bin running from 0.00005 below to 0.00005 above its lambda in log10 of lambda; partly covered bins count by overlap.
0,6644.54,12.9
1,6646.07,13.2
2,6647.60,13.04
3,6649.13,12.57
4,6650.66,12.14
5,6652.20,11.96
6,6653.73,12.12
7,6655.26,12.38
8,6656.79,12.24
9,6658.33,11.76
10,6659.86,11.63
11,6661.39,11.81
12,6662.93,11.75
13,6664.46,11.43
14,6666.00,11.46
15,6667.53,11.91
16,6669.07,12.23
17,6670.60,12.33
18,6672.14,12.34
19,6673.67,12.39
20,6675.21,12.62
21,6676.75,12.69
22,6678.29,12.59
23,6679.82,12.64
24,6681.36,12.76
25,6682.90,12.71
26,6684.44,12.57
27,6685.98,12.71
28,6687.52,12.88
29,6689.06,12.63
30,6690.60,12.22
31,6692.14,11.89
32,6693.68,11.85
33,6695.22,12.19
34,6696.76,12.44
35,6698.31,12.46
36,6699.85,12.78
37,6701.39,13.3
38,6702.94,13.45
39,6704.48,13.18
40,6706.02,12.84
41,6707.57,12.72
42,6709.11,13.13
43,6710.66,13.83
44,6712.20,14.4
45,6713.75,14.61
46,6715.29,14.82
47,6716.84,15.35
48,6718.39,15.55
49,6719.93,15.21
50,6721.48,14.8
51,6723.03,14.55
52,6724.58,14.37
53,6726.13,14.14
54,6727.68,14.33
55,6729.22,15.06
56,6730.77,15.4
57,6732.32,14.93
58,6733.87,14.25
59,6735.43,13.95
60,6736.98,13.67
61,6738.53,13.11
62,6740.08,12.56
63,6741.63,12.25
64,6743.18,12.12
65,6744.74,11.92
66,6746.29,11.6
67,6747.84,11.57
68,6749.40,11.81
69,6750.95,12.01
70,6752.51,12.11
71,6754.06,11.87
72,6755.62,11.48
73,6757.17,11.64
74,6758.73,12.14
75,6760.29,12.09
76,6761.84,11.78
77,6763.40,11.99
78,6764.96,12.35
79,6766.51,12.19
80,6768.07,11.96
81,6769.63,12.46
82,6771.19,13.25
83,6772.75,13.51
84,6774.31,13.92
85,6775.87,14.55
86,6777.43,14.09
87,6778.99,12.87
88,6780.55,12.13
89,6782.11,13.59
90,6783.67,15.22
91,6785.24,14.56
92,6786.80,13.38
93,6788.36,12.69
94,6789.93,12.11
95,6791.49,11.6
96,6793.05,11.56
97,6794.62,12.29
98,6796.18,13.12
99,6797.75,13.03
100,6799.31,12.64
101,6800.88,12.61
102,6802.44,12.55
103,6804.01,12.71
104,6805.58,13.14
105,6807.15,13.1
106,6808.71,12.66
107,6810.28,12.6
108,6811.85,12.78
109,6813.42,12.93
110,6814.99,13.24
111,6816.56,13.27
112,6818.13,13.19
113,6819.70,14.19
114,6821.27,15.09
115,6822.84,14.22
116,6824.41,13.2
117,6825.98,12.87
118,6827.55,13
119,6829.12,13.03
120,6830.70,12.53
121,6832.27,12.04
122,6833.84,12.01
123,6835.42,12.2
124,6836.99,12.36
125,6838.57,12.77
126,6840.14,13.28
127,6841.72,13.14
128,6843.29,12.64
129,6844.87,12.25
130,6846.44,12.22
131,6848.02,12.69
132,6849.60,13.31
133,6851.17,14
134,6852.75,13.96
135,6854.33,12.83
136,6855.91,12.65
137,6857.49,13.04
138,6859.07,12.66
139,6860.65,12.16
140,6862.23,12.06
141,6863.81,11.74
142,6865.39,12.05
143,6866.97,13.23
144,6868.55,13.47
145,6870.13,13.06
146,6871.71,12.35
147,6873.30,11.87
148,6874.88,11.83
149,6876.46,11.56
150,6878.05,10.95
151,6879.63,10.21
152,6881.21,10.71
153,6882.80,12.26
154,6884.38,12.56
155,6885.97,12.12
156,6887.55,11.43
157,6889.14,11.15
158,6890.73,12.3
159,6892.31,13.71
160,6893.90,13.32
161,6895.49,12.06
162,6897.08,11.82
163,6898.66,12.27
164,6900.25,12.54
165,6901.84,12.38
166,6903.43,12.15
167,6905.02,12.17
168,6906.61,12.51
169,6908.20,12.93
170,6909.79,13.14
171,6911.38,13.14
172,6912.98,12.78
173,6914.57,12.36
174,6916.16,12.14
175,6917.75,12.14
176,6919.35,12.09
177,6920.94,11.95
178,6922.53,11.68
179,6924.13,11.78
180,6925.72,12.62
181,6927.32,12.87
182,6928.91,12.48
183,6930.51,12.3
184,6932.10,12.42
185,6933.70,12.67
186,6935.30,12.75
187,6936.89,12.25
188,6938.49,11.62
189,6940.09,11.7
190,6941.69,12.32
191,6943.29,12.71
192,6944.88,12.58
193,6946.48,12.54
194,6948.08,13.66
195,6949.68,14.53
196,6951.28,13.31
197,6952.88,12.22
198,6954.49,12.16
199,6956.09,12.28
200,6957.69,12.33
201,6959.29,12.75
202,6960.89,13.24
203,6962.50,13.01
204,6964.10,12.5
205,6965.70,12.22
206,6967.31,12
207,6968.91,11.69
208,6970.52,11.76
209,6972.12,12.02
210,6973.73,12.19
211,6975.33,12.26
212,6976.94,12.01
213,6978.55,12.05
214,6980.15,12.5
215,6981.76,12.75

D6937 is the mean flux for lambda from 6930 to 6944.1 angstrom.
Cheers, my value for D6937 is 12.3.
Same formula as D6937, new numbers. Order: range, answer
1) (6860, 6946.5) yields 12.3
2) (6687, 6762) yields 13.2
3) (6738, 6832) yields 12.8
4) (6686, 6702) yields 12.5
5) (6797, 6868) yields 12.9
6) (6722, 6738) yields 14.4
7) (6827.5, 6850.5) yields 12.6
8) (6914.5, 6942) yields 12.2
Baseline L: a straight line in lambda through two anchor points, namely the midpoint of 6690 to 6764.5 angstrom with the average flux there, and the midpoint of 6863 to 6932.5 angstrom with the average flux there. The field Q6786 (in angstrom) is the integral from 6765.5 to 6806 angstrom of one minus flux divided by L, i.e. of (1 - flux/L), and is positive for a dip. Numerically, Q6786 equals -0.4 angstrom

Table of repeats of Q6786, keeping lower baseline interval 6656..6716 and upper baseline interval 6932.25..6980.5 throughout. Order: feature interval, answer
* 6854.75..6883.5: 0.9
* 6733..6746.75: -0.3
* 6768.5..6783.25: -1.0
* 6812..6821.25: -0.7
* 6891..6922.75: 0.0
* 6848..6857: -0.5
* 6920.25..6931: 0.2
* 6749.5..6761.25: 0.6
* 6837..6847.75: -0.1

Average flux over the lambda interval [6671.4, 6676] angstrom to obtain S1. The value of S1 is 12.5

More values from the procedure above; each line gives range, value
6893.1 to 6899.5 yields 12.4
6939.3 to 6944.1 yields 12.3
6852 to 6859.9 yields 13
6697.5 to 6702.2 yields 12.8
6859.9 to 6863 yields 12.1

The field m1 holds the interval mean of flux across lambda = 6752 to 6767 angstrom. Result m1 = 12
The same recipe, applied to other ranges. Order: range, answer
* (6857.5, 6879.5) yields 12.2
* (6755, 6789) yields 12.9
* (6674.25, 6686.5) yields 12.7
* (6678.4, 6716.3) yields 13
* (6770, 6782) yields 13.4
